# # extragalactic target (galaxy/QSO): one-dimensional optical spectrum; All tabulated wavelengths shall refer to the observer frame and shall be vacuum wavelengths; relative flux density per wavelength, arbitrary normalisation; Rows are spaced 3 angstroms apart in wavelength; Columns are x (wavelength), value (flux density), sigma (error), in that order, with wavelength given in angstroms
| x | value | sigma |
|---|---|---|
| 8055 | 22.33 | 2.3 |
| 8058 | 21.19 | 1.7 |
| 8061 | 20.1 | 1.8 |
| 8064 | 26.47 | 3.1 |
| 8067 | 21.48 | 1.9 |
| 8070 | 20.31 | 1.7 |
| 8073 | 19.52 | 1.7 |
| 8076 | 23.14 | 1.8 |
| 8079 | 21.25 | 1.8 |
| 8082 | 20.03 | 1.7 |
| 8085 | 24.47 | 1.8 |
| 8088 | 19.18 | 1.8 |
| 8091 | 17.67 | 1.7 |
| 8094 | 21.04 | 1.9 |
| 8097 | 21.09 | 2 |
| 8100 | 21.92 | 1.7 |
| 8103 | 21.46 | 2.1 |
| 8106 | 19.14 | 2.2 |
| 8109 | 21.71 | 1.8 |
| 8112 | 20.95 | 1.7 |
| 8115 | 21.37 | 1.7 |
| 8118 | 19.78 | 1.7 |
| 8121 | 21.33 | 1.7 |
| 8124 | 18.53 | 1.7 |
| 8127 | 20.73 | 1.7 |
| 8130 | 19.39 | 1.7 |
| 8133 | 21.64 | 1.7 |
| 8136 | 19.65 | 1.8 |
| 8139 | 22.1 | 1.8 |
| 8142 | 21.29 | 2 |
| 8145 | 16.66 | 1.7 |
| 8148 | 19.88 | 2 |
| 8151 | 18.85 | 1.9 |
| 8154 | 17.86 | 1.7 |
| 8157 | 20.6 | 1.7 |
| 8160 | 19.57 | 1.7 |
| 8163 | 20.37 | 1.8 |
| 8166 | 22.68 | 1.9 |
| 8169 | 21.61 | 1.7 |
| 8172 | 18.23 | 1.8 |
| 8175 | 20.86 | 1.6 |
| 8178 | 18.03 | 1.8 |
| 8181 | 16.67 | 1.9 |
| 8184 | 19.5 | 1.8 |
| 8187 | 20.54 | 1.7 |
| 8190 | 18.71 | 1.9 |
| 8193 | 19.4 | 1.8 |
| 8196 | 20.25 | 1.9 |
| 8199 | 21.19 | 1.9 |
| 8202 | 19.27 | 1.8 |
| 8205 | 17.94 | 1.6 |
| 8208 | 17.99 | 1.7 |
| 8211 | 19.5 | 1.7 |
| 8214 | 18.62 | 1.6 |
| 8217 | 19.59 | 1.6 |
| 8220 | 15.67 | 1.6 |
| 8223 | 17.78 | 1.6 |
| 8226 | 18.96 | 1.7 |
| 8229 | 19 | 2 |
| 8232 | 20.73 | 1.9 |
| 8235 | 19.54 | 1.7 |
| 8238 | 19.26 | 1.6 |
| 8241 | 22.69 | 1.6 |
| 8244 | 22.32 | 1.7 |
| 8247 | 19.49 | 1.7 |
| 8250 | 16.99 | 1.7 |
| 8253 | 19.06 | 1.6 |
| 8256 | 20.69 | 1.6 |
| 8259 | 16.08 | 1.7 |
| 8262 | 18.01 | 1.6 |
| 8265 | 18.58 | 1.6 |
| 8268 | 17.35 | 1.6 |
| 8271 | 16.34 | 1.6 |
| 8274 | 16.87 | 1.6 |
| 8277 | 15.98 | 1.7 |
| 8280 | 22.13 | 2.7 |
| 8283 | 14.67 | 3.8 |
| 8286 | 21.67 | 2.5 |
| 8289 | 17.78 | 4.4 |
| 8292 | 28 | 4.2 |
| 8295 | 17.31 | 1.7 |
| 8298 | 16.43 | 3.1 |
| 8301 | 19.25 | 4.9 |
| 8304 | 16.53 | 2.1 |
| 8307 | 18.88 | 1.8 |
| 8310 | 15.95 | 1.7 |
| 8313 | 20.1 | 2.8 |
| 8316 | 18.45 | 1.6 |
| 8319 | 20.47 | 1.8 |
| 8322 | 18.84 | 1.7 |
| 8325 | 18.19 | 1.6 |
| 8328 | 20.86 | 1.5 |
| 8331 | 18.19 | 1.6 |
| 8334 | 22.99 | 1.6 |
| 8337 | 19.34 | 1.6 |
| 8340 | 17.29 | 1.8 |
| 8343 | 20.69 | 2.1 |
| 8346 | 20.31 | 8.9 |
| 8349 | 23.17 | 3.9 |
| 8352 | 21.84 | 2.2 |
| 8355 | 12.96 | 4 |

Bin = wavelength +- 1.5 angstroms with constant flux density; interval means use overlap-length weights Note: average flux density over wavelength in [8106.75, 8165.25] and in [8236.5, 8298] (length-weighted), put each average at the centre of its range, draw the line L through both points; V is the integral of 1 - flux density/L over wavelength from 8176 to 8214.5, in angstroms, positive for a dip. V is 1.1 angstroms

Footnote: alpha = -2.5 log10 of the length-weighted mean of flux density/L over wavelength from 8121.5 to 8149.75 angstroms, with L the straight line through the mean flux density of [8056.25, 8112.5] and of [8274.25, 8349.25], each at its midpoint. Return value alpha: 0.04 mag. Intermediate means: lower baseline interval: 21.2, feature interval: 20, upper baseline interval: 19.2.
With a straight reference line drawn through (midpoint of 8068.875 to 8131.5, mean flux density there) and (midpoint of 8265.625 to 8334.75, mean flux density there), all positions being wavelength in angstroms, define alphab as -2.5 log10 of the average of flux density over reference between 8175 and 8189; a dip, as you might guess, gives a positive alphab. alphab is 0.05 mag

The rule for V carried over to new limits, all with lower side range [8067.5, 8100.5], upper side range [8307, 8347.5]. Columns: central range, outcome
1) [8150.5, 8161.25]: 0.61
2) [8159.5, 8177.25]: -0.15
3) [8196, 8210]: 0.62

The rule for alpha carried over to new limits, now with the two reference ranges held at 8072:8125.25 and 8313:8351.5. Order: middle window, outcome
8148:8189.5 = 0.05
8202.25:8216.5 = 0.10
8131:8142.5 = -0.02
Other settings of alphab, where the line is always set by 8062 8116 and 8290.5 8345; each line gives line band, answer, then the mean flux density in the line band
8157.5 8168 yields -0.01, 20.9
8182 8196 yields 0.05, 19.5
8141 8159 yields 0.09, 19.1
